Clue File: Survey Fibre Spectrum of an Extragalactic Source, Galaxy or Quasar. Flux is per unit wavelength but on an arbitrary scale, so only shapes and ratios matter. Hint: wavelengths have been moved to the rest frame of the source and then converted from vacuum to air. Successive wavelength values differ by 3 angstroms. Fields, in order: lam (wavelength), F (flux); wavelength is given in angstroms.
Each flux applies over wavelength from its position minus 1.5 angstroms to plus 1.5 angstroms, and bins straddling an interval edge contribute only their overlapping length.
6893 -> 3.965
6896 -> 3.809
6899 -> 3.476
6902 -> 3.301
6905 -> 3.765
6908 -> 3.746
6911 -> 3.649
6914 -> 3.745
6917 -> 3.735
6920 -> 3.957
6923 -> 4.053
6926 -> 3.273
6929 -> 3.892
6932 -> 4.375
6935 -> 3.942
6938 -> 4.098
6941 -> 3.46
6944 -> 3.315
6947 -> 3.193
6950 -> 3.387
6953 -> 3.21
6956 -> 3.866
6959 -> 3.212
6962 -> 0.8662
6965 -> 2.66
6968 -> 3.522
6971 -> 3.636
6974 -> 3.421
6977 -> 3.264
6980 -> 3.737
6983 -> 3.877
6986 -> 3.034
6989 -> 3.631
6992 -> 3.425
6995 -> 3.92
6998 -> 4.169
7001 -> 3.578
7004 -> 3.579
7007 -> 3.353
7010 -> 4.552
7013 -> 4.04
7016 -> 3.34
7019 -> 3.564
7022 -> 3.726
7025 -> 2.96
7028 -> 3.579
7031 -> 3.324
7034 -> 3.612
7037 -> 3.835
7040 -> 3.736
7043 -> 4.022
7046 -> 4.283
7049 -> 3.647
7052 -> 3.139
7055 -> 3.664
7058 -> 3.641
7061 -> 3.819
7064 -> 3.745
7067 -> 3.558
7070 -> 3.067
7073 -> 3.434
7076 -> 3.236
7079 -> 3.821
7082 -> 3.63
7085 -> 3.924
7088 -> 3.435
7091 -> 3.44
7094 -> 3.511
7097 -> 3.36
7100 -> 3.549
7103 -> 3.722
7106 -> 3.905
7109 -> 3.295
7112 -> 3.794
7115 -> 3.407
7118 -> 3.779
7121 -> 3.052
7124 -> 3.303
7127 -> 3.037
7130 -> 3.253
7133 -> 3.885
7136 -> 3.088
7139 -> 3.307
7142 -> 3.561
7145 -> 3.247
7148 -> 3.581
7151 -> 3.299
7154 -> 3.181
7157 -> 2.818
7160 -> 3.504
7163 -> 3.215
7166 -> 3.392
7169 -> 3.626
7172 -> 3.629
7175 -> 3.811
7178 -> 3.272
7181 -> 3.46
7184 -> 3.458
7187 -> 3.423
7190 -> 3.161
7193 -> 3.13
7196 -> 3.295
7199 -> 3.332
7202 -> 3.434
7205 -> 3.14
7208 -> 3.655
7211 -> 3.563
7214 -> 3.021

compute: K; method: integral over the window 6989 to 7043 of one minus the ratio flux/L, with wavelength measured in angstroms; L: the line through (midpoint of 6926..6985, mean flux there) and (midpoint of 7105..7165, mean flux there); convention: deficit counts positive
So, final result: -4.38 angstroms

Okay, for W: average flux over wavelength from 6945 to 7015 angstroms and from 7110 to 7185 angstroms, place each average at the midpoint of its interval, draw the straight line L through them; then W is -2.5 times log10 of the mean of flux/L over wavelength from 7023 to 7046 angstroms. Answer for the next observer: -0.063 mag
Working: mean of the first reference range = 3.44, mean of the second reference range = 3.4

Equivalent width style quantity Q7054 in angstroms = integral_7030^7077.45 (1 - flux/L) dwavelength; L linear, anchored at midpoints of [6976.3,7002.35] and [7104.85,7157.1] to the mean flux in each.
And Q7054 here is -1.2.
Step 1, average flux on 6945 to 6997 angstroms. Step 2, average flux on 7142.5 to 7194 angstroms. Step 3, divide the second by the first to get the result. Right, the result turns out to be 1.0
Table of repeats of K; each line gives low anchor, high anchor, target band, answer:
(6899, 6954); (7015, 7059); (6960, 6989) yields 4.0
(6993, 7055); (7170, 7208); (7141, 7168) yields 1.1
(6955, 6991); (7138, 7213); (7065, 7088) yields -1.5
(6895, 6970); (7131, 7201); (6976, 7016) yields -2.7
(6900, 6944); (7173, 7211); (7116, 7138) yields 0.9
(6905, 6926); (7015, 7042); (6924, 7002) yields 4.4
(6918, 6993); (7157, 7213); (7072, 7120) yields -2.2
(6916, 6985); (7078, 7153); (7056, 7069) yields -0.7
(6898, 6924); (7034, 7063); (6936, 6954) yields 1.2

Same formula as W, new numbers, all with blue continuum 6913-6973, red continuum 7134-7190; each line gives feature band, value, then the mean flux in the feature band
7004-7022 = -0.09 mag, 3.75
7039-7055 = -0.10 mag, 3.76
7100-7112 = -0.08 mag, 3.65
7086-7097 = -0.02 mag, 3.47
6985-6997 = -0.03 mag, 3.55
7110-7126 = -0.02 mag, 3.45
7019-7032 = 0.00 mag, 3.42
